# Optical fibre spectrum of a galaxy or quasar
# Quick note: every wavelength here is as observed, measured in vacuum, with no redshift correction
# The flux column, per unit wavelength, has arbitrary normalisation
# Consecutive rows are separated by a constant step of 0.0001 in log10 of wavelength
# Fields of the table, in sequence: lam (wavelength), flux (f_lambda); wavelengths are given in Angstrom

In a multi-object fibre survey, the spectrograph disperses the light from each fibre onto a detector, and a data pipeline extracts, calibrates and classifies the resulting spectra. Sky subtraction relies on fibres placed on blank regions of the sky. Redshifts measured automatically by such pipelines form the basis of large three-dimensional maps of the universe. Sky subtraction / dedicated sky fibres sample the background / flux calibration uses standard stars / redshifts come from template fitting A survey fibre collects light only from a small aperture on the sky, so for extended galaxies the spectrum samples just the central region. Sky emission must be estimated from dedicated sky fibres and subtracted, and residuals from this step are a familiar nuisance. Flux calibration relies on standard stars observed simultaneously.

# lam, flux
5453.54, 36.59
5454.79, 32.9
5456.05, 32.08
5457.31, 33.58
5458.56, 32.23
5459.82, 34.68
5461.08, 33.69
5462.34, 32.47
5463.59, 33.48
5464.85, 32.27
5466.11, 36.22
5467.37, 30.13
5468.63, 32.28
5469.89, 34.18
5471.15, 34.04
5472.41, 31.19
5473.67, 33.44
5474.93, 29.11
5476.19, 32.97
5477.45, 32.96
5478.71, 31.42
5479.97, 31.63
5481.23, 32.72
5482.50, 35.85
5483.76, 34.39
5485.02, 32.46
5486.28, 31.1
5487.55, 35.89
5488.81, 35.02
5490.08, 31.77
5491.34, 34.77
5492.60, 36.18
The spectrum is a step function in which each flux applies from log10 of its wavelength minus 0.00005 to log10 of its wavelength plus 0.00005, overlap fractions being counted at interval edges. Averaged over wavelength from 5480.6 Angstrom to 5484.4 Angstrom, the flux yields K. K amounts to 34.3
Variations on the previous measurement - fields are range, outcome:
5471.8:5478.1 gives 32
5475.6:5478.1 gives 33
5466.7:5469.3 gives 31.3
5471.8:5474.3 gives 32.3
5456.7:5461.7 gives 33.6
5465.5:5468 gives 33.1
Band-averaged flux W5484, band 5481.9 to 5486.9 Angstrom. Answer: 33.5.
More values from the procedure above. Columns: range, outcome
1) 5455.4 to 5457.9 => 32.7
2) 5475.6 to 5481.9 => 32.3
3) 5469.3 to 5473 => 33.1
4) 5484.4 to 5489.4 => 33.6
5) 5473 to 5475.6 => 31.3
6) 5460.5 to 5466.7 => 33.6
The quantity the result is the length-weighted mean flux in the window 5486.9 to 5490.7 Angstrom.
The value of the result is 34.1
